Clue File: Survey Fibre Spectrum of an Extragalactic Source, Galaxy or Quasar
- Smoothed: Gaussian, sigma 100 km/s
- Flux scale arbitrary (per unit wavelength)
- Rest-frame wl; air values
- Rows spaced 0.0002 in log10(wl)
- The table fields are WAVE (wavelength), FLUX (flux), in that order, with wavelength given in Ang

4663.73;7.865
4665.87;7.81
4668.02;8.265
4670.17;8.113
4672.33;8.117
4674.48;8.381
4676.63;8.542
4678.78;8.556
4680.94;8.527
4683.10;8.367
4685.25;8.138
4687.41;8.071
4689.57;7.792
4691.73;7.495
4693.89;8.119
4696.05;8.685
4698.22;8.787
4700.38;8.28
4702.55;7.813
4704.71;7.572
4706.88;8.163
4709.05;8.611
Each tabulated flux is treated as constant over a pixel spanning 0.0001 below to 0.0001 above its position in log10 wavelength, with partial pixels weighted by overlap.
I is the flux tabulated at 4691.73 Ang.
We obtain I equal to 7.495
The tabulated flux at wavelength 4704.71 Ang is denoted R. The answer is 7.572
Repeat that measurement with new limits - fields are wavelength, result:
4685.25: 8.138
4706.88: 8.163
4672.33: 8.117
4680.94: 8.527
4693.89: 8.119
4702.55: 7.813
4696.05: 8.685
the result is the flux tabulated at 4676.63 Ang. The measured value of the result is 8.542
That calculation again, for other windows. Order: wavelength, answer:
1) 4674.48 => 8.381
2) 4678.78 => 8.556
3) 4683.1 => 8.367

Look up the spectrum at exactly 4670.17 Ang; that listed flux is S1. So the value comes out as 8.113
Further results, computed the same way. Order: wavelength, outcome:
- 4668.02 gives 8.265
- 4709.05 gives 8.611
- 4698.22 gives 8.787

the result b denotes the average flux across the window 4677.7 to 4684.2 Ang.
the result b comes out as 8.49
